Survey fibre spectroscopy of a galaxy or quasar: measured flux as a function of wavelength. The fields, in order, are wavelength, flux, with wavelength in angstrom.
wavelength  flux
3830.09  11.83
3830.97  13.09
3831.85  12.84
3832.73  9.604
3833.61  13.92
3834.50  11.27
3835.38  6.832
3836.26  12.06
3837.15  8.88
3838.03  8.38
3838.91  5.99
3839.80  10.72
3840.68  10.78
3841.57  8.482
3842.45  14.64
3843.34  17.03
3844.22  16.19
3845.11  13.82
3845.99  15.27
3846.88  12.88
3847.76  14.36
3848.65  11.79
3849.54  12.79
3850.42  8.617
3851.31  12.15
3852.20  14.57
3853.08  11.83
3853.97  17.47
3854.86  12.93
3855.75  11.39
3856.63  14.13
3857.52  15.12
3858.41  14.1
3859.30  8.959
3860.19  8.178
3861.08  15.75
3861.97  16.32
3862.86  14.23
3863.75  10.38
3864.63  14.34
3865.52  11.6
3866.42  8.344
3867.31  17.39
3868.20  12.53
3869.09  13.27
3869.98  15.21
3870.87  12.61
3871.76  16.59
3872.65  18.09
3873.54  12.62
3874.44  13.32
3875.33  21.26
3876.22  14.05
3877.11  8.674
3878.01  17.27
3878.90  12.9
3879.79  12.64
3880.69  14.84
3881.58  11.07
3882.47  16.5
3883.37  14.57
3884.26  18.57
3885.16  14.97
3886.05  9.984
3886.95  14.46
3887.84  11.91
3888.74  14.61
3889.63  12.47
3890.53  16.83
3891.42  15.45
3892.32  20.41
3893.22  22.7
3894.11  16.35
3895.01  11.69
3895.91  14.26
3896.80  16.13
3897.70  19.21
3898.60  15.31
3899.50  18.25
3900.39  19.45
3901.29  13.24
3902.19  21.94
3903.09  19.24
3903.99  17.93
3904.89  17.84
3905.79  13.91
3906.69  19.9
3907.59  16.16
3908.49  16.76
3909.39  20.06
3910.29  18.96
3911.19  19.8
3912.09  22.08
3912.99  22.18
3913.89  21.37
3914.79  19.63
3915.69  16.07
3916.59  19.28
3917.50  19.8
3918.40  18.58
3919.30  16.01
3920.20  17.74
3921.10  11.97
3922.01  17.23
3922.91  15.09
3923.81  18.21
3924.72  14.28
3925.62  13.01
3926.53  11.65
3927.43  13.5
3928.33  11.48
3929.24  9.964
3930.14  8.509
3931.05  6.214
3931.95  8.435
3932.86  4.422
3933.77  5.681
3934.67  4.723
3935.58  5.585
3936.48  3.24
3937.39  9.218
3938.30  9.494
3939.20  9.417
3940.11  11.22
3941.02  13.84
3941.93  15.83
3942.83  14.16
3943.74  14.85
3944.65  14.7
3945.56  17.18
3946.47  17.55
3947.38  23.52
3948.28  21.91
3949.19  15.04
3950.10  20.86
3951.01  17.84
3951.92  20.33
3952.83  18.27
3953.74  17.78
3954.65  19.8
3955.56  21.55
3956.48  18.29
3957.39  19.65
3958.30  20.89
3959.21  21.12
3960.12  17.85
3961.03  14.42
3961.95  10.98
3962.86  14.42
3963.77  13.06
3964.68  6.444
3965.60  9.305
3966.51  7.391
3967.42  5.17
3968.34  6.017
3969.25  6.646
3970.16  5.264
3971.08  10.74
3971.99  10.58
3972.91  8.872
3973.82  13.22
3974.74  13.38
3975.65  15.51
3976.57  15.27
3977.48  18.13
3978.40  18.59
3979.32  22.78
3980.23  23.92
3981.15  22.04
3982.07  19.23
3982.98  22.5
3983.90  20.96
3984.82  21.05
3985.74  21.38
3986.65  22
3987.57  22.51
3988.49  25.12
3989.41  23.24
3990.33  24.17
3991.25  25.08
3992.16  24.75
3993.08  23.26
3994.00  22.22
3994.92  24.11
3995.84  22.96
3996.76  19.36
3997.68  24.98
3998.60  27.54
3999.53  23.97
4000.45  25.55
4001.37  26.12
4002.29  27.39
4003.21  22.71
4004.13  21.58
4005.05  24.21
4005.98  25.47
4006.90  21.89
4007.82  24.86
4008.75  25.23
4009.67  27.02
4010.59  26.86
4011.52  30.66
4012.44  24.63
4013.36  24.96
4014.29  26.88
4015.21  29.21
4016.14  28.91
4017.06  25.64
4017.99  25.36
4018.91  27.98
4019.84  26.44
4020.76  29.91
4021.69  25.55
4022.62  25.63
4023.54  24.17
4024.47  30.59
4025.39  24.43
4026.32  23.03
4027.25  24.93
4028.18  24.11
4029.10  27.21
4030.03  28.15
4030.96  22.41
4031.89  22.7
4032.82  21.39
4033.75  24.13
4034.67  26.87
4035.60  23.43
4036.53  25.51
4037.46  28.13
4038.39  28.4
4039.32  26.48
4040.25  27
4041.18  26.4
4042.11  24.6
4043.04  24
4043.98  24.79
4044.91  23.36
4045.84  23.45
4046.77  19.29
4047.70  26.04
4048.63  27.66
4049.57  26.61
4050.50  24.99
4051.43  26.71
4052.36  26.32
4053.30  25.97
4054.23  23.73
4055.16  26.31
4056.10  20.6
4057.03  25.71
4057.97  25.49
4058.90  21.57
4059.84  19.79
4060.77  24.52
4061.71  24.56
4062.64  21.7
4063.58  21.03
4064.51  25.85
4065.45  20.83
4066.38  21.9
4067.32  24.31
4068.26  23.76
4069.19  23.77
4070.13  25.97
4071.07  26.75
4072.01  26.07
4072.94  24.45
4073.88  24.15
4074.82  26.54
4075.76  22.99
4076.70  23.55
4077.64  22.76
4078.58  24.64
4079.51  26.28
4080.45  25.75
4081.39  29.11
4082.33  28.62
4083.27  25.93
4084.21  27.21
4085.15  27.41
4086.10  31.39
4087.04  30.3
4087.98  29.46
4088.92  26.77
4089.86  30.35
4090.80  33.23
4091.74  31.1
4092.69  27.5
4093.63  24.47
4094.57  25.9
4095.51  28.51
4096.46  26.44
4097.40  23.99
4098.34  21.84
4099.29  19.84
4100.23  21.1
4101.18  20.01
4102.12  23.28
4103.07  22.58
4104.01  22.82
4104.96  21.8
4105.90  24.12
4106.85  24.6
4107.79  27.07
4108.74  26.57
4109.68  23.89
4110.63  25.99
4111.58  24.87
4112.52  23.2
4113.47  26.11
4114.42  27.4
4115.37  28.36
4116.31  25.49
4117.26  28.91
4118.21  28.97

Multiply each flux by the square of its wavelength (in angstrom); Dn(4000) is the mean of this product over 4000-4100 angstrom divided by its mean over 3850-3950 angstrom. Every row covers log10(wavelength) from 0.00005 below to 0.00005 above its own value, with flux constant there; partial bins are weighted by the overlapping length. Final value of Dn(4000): 1.9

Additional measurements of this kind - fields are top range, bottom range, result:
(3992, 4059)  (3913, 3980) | 1.87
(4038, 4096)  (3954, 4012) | 1.37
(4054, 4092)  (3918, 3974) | 2.06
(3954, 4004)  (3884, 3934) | 1.21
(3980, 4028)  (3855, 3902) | 1.81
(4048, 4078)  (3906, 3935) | 1.74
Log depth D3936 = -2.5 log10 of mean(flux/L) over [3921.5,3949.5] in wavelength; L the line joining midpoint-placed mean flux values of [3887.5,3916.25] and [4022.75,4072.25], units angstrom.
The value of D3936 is 0.49 mag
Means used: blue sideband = 17.6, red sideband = 24.7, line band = 12.2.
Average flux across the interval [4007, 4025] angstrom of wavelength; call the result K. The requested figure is 26.8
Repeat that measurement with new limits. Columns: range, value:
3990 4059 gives 25.2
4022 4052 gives 25.2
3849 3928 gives 15.4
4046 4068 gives 24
